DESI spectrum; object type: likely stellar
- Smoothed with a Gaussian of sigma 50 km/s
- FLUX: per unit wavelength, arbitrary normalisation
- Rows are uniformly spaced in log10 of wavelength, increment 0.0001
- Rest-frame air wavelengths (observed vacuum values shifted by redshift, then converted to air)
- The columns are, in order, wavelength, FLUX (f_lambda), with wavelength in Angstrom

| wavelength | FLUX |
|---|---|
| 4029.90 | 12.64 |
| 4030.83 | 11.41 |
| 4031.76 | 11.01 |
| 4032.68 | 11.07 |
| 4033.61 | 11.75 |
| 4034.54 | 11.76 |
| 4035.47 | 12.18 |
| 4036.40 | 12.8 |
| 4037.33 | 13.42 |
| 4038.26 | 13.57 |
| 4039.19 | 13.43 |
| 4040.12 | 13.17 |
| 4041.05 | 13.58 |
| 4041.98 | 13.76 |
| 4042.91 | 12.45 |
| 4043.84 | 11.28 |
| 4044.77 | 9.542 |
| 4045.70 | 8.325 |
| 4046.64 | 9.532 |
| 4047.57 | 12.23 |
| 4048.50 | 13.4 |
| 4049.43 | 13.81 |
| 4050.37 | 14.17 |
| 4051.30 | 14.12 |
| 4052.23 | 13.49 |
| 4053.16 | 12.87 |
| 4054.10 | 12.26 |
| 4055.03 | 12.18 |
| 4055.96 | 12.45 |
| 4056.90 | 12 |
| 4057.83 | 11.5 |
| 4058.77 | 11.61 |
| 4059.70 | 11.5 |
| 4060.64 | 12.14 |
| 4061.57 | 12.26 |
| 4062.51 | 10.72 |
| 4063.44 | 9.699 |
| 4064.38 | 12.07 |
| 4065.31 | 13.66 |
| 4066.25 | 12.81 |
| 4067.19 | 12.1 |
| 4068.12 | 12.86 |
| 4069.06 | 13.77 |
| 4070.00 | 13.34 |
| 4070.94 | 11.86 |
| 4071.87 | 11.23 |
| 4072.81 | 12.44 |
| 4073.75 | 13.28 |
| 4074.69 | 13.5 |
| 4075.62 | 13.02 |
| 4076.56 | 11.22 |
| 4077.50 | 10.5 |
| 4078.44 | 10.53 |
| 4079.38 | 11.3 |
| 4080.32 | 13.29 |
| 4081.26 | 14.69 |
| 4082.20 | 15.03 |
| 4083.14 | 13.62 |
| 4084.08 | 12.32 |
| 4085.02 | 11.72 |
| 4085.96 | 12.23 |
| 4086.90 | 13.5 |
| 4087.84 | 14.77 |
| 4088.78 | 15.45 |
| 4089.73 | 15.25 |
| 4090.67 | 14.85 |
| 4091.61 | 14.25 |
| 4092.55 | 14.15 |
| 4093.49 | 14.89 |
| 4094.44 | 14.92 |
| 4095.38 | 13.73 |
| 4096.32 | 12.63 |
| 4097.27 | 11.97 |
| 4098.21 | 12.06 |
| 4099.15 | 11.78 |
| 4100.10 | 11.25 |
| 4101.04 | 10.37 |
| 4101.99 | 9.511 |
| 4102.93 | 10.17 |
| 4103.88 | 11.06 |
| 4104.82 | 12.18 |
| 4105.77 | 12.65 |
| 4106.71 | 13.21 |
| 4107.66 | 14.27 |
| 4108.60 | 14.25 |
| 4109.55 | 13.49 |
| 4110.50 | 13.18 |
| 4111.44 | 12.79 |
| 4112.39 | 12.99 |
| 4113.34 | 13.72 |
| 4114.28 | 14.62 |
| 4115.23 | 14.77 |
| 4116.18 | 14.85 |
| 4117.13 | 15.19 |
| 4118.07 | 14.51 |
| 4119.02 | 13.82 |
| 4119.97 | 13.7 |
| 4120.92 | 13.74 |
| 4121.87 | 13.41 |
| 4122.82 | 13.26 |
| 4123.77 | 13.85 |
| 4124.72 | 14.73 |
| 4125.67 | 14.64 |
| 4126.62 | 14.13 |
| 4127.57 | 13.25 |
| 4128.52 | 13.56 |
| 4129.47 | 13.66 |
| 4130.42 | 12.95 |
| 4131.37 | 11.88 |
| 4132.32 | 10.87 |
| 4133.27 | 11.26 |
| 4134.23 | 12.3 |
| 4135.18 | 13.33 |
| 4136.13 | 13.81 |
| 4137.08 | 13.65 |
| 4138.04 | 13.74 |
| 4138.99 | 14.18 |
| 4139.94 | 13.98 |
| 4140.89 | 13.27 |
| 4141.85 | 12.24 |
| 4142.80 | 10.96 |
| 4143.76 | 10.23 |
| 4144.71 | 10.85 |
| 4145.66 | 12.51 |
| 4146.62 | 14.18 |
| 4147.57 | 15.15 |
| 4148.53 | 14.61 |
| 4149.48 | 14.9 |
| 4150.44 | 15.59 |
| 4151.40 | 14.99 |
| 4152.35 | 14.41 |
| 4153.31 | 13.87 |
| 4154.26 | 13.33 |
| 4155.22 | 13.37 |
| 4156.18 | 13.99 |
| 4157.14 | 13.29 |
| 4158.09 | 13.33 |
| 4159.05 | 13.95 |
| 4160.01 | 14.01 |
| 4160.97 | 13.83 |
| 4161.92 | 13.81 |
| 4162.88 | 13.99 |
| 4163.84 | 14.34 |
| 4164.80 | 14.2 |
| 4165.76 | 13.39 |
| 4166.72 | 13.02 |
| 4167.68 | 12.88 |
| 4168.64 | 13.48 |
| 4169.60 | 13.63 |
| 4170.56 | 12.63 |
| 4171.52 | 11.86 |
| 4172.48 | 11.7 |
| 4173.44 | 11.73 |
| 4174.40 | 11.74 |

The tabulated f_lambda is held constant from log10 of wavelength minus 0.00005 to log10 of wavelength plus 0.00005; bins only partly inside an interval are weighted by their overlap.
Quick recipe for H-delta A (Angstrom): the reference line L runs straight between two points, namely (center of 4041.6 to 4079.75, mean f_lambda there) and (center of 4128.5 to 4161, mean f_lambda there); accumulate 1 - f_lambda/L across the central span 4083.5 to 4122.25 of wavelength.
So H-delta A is -1.7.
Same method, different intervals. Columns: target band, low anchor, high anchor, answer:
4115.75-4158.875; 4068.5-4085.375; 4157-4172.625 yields -1.12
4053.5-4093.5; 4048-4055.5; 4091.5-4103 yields 0.50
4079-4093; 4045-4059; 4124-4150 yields -1.31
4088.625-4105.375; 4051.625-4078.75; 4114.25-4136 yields 0.19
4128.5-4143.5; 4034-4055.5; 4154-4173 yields 0.45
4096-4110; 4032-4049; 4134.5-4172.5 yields 0.87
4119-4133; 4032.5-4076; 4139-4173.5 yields -0.32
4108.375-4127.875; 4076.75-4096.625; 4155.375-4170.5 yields -0.58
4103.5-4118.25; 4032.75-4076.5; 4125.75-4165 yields -0.67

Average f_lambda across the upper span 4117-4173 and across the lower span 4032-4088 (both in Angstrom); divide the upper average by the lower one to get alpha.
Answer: 1.1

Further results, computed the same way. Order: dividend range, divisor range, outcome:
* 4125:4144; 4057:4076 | 1.06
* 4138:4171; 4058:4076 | 1.10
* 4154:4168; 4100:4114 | 1.10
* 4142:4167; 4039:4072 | 1.11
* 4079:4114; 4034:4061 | 1.06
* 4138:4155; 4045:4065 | 1.12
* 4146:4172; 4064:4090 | 1.07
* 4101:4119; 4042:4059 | 1.08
